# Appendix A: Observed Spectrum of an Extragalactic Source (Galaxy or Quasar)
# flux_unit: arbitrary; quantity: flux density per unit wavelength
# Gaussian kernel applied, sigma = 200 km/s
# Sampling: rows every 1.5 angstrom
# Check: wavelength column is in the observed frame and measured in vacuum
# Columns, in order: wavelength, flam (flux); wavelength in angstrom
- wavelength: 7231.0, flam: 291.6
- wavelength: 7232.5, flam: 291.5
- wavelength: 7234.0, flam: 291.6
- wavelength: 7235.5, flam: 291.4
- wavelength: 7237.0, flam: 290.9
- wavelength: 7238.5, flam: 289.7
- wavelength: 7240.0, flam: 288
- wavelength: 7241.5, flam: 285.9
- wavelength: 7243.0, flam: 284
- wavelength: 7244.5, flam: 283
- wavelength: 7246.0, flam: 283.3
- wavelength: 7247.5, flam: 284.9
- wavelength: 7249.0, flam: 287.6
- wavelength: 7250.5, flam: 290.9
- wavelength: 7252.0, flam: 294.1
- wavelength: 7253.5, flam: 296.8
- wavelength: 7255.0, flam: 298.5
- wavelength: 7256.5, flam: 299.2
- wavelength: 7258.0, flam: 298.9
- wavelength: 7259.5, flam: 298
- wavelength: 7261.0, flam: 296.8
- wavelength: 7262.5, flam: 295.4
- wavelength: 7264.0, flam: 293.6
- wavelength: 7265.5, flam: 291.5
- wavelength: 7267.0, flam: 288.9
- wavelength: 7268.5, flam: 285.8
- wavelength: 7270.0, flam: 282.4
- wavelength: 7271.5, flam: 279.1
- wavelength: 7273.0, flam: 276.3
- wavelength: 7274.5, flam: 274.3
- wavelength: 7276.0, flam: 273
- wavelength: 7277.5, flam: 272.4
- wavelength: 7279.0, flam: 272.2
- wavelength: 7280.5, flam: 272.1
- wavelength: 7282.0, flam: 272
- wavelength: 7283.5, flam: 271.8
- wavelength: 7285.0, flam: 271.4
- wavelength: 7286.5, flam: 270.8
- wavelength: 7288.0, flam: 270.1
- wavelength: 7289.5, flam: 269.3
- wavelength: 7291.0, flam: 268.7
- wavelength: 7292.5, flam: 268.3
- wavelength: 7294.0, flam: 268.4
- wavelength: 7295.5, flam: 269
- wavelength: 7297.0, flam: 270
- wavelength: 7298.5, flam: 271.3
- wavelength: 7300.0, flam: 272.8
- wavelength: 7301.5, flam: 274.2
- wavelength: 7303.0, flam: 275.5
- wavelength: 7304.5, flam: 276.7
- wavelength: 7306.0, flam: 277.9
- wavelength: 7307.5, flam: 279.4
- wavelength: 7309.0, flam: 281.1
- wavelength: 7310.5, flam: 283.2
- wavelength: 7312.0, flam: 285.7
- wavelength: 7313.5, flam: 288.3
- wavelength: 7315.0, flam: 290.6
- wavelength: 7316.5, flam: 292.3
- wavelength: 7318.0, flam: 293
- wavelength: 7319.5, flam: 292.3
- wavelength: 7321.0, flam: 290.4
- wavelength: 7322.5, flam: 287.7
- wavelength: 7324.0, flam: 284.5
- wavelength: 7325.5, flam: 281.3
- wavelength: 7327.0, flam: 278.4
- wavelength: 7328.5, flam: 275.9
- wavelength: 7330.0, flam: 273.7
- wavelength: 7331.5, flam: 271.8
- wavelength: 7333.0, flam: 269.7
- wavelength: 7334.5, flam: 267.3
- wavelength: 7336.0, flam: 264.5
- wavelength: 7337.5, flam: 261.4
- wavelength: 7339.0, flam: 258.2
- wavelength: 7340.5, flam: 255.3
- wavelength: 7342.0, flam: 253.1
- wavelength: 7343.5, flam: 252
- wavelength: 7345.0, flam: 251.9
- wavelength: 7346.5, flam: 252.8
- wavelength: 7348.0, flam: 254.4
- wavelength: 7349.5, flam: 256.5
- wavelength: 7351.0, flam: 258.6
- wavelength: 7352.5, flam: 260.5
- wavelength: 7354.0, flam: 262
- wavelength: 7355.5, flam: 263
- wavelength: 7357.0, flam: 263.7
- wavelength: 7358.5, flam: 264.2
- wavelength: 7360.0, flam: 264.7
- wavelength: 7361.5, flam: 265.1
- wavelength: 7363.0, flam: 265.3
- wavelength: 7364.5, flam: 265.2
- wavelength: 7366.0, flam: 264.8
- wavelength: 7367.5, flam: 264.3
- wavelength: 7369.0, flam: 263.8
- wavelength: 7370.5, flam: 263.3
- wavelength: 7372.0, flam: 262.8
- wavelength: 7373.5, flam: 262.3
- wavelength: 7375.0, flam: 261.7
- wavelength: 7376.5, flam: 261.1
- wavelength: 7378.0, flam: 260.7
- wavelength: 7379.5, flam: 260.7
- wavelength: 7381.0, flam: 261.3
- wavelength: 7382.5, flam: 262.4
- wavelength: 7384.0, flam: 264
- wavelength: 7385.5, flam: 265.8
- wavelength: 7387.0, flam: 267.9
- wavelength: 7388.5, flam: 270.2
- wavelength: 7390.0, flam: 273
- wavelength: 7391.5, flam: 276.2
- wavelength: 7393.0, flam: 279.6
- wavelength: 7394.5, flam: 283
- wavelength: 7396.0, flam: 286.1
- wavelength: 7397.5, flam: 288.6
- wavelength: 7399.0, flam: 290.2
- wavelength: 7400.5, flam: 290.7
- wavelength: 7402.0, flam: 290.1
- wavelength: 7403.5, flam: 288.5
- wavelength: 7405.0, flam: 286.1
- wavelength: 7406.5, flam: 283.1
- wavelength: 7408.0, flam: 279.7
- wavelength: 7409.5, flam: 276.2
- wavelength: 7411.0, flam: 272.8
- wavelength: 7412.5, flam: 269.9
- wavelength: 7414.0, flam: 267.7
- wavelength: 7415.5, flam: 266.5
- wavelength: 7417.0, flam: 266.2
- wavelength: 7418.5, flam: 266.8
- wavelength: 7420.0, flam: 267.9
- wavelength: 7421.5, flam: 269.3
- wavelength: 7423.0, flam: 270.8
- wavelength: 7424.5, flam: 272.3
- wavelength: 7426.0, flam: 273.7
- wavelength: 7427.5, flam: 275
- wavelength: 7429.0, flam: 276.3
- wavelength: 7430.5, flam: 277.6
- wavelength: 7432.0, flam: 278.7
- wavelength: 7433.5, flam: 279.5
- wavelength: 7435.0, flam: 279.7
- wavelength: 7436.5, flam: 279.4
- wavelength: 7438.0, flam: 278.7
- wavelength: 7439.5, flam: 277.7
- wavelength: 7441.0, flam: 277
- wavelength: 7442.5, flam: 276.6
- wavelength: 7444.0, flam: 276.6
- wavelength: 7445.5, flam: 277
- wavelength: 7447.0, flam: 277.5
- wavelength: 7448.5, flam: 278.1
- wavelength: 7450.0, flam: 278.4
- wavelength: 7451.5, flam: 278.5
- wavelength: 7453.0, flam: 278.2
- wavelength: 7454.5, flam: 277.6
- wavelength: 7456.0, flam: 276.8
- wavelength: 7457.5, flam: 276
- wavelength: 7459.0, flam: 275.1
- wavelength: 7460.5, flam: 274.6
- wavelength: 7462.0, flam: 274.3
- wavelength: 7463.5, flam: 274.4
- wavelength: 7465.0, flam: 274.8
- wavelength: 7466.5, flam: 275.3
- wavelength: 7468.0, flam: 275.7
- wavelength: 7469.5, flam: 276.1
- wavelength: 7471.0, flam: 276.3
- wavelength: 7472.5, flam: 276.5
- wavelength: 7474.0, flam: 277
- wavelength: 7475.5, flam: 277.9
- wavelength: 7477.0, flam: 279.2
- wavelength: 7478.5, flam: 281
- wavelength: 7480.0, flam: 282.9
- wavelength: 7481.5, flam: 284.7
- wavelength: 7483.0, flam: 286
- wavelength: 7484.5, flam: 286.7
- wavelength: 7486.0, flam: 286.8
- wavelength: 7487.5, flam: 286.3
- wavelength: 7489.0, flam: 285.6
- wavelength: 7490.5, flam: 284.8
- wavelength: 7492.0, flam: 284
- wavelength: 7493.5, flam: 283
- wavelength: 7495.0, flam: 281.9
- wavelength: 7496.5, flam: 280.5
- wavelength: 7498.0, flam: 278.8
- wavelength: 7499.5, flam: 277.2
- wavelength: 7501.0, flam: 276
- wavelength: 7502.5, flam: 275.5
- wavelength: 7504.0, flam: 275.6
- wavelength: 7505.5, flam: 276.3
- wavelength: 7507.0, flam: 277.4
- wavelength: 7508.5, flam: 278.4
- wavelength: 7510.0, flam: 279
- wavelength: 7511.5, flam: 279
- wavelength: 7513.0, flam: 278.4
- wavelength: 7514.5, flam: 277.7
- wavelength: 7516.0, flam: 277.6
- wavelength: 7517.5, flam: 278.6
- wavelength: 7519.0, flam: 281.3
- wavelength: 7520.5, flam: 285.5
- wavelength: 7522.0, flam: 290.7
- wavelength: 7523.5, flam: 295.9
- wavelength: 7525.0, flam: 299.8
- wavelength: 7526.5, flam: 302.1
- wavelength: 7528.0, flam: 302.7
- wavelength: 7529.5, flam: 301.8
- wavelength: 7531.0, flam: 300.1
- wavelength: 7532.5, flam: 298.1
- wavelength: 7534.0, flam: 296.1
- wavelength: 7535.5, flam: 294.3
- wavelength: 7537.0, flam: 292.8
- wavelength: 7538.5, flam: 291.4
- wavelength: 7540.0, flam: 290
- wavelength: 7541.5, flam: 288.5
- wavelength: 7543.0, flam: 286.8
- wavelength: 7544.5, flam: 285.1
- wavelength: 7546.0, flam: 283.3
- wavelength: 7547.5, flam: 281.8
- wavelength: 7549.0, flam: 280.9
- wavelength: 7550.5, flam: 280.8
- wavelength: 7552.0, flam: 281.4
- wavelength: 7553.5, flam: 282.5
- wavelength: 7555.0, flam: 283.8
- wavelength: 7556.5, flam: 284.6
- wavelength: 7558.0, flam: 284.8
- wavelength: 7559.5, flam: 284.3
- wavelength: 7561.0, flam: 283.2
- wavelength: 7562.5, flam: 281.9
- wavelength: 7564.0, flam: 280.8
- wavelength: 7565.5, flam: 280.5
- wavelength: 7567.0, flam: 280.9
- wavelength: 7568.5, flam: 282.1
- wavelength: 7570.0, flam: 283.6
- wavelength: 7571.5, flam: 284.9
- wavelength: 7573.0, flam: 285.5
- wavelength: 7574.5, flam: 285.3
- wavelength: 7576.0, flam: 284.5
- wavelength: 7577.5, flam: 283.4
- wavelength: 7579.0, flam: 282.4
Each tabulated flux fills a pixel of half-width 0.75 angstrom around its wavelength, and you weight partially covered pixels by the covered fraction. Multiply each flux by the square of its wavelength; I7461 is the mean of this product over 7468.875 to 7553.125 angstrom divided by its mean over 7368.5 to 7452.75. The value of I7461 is 1.1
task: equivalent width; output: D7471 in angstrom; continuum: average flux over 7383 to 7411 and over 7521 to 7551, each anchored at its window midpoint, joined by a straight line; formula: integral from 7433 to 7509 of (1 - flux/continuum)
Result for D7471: 2.0 angstrom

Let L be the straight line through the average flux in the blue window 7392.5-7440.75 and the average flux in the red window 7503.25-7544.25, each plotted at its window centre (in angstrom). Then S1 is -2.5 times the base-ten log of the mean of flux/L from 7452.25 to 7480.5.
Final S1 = 0.02 mag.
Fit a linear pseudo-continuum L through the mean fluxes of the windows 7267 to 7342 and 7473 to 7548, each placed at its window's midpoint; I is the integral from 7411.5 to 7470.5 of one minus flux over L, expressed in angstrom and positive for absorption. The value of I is 1.5 angstrom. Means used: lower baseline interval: 276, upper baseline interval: 285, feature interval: 275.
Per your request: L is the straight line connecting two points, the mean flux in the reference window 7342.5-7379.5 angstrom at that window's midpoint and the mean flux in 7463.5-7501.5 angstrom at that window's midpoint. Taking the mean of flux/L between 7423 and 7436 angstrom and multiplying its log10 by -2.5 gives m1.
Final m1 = -0.02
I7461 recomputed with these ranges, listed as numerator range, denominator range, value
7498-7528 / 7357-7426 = 1.08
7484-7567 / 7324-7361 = 1.14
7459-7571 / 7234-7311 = 1.07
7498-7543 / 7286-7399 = 1.11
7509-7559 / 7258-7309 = 1.11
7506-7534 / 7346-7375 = 1.15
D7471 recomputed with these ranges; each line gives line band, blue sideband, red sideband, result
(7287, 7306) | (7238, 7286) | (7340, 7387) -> 0.4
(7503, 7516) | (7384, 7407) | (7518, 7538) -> 0.7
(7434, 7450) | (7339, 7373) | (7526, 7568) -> -0.3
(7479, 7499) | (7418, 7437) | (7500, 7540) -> -0.1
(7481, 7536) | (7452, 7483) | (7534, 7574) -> -0.9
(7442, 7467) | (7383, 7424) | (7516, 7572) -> 0.3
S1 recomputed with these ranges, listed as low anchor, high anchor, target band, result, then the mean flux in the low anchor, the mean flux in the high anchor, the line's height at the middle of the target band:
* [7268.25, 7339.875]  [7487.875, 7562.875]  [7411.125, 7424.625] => 0.05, 276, 285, 281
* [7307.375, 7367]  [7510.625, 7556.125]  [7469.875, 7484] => 0.01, 270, 288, 283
